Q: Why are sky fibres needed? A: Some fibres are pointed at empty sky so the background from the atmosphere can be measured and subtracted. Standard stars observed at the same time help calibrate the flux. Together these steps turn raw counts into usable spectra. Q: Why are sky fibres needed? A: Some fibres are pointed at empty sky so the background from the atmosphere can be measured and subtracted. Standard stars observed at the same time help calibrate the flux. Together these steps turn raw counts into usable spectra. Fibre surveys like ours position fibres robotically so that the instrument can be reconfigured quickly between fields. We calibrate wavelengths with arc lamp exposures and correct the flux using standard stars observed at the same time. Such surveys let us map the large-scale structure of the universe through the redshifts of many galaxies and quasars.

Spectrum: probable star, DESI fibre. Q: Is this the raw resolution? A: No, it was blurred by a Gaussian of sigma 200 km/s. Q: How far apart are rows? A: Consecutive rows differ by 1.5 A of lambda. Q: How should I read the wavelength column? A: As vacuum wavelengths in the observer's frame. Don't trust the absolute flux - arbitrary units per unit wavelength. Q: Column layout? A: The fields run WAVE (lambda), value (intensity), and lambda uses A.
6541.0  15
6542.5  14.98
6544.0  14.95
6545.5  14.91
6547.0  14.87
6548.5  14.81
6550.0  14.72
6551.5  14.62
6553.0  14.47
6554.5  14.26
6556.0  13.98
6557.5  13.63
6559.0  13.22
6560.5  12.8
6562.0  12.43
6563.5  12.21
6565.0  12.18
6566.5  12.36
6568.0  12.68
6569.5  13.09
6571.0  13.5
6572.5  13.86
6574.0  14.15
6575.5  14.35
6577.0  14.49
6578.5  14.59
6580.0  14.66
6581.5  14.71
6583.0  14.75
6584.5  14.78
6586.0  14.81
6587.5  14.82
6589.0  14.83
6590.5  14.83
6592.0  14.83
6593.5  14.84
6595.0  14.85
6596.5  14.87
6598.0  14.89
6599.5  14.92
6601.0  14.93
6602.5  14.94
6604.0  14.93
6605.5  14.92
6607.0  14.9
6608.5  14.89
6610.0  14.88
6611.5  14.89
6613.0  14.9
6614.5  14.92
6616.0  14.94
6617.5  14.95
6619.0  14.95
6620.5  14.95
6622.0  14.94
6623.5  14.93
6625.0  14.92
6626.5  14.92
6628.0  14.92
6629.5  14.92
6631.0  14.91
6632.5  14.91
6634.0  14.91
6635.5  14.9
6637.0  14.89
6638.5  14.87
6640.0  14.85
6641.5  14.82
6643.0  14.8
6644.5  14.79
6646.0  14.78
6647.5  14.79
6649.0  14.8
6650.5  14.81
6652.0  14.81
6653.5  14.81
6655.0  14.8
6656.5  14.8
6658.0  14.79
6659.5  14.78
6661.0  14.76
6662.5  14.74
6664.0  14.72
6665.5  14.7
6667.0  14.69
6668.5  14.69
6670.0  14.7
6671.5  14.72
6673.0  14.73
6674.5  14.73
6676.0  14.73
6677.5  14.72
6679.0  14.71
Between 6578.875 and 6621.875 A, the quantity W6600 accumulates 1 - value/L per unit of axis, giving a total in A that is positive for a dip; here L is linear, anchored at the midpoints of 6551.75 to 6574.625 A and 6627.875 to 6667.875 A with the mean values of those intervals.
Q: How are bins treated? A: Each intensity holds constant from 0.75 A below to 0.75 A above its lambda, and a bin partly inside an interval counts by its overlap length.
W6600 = -2.82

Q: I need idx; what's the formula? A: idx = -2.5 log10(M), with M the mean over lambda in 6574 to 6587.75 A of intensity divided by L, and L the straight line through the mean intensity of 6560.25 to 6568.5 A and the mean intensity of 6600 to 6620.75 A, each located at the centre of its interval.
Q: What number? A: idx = -0.10 mag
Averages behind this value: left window 12.4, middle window 14.6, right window 14.9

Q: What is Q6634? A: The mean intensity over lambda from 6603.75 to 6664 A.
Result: 14.9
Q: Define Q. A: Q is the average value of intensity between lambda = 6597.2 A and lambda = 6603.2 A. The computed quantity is 14.9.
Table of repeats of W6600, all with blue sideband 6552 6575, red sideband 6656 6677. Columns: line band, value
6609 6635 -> -1.50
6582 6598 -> -1.37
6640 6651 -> -0.28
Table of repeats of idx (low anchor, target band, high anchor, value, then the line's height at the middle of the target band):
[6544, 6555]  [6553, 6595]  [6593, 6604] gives 0.06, 14.8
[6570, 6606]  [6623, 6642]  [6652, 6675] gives -0.01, 14.7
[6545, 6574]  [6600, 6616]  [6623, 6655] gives -0.04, 14.4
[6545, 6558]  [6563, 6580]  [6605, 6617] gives 0.09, 14.6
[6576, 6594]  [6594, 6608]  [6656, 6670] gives -0.01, 14.7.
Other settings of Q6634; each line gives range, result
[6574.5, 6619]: 14.8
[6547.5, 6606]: 14.2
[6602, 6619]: 14.9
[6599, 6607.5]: 14.9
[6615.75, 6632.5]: 14.9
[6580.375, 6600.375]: 14.8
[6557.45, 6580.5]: 13.4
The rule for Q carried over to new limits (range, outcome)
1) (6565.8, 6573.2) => 13.1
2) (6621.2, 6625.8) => 14.9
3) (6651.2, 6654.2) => 14.8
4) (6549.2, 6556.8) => 14.4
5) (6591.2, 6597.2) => 14.8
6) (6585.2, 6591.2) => 14.8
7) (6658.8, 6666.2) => 14.7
